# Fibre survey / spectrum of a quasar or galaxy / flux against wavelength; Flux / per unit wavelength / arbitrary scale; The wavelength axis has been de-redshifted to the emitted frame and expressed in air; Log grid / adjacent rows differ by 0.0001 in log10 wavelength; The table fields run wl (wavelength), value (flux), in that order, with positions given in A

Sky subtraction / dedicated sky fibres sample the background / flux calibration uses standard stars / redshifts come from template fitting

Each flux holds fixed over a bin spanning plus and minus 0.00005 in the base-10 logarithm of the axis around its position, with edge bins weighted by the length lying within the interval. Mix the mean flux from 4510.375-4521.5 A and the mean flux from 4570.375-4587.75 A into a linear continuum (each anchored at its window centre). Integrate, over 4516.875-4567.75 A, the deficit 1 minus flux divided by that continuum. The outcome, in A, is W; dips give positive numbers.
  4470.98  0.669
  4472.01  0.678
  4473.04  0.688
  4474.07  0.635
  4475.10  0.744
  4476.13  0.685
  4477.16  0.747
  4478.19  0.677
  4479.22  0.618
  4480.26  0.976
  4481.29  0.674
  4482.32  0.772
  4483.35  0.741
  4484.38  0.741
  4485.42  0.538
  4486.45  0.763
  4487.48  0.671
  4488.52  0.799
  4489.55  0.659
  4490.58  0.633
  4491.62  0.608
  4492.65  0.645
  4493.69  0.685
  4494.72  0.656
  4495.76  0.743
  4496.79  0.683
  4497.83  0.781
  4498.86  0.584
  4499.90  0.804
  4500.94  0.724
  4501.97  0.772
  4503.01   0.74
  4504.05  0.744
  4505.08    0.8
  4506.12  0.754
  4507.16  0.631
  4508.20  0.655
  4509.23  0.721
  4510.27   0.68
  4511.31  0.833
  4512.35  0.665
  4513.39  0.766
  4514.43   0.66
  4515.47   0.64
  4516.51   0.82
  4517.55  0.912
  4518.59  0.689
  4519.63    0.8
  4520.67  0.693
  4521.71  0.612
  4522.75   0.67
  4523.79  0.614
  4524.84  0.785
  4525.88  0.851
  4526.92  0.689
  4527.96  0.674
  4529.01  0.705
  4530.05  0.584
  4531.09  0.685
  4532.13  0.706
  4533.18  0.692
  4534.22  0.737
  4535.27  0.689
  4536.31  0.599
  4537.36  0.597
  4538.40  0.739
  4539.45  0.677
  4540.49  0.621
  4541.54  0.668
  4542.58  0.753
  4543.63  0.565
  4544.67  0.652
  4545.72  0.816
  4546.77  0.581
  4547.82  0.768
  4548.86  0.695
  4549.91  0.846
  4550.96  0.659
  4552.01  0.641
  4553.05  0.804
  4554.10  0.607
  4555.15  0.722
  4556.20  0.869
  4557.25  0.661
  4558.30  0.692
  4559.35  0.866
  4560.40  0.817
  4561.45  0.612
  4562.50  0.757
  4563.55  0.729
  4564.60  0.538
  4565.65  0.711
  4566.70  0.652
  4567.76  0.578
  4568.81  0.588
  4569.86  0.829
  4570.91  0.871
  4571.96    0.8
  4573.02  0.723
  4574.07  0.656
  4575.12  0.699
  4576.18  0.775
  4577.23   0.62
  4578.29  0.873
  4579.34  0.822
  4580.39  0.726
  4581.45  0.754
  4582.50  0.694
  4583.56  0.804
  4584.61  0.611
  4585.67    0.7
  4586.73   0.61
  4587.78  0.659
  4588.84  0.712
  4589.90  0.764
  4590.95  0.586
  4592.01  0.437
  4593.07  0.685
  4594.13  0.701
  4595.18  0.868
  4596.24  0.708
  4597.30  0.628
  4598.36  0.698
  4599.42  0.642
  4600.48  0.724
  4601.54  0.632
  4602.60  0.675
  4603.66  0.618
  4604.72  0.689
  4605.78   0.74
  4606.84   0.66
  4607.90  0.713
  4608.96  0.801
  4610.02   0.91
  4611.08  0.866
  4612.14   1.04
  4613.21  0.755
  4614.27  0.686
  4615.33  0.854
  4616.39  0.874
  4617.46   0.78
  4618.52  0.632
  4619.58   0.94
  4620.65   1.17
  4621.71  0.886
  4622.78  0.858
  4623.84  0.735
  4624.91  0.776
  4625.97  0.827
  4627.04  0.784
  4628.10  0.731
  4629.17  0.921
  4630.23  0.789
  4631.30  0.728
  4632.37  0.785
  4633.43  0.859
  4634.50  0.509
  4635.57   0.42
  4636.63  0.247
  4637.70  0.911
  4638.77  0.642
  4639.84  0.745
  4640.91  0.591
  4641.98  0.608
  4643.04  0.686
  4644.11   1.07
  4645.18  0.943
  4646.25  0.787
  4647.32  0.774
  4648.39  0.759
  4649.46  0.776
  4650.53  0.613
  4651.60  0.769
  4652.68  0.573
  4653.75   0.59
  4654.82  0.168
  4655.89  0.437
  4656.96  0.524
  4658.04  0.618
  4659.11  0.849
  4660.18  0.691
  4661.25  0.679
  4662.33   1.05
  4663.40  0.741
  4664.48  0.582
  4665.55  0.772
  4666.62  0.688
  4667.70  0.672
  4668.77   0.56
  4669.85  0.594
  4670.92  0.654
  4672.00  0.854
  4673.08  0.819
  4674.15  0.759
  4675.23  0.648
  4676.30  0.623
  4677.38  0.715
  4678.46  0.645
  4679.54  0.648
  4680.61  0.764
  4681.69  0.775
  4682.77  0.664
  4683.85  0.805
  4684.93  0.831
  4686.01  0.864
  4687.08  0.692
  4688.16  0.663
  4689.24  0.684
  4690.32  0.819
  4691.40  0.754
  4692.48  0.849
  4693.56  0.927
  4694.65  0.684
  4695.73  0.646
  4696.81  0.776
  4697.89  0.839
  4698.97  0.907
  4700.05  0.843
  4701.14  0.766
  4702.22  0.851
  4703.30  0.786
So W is 2.5 A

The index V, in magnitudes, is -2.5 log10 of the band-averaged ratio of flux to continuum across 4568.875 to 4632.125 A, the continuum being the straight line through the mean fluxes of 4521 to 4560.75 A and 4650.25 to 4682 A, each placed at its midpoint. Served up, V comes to -0.102 mag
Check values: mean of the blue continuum 0.7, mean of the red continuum 0.669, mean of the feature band 0.752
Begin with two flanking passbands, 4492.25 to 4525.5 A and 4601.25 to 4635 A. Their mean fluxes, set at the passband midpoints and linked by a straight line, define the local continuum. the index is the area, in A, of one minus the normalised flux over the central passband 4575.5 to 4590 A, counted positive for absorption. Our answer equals 0.8 A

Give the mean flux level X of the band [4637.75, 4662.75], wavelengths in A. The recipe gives 0.696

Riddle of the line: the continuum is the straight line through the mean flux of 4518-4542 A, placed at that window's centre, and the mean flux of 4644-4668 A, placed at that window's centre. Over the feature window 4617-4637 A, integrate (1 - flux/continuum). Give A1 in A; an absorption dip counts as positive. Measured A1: -2.0 A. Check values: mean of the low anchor 0.687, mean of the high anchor 0.695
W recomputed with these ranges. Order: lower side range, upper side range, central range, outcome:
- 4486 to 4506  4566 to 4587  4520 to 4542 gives 1.0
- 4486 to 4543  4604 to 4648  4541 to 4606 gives 3.3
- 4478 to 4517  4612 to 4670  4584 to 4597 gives 0.9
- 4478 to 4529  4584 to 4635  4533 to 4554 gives 1.2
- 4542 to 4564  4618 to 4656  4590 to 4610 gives 1.0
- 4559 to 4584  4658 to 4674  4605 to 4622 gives -2.4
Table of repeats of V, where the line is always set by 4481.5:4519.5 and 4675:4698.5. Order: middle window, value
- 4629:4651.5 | 0.02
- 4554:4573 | 0.01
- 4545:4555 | 0.02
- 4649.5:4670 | 0.15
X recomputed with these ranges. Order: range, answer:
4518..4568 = 0.696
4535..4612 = 0.707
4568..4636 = 0.744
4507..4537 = 0.706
